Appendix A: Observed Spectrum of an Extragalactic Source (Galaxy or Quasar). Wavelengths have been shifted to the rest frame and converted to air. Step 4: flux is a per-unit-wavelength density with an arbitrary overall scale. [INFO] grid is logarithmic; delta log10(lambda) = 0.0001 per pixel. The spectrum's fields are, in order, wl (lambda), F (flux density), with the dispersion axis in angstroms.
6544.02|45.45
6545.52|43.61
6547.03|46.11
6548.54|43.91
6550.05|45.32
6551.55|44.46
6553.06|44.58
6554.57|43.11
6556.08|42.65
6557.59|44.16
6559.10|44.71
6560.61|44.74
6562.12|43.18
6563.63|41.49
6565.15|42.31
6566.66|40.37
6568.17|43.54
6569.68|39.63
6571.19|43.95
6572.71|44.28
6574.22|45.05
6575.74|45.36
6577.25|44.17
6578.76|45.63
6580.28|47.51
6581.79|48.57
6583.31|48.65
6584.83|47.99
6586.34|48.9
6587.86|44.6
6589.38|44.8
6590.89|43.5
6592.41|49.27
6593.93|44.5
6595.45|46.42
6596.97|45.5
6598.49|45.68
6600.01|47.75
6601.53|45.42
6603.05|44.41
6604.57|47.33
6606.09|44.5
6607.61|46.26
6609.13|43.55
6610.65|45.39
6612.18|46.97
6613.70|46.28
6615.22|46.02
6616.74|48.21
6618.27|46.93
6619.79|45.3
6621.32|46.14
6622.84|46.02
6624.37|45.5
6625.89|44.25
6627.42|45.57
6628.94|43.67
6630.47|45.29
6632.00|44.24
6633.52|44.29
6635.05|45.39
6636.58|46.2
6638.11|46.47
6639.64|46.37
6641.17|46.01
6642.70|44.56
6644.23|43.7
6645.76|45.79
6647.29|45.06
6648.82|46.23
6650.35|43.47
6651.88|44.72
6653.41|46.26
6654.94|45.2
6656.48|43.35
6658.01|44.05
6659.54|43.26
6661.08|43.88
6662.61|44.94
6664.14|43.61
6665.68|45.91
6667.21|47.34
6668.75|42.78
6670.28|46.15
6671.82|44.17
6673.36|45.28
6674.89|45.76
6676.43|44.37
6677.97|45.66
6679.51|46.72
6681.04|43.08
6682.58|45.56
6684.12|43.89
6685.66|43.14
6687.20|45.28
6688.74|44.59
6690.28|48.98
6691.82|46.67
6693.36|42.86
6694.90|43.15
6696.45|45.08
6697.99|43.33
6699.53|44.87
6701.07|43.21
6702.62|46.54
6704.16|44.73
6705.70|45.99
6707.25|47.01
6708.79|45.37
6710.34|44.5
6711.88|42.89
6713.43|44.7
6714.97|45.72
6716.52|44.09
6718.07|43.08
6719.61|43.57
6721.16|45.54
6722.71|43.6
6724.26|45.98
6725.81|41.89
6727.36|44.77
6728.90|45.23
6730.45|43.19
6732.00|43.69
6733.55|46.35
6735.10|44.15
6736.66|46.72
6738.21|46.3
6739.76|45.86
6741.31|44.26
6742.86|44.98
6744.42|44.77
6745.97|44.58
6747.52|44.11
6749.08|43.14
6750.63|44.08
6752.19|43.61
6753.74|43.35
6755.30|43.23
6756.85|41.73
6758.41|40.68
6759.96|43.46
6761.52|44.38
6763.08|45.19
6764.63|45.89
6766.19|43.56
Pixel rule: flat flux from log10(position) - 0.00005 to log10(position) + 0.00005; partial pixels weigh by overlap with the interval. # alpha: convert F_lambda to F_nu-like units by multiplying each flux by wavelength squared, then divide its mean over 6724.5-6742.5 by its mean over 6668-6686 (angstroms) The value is 1.02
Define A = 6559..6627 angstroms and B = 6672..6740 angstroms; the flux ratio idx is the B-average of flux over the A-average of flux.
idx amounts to 0.99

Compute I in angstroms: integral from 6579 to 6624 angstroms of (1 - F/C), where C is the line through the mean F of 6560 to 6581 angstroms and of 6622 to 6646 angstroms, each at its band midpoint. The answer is -1.9 angstroms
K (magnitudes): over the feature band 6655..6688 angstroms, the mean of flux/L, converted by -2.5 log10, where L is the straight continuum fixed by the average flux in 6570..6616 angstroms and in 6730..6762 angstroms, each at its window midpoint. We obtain 0.007 mag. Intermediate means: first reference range 45.9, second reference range 44.1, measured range 44.7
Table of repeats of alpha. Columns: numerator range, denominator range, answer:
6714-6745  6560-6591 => 1.05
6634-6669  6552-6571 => 1.08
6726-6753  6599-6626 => 1.01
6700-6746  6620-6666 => 1.02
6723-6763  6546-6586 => 1.05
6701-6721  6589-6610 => 1.01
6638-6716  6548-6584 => 1.05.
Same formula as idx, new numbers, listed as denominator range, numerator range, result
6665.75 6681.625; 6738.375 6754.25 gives 0.98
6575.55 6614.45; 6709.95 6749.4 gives 0.97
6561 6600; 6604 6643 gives 1.01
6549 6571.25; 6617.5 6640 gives 1.05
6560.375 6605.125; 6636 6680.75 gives 1.00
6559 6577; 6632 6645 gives 1.05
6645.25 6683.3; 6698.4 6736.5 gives 0.99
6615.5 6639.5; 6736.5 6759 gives 0.97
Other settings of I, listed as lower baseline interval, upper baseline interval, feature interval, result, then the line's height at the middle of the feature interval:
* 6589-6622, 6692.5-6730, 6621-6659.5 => 0.3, 45.5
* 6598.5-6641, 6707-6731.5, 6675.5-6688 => 0.0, 44.9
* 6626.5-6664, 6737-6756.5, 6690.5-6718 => -0.1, 44.6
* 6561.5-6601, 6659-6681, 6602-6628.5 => -0.4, 45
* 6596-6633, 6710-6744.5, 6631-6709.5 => 0.3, 45.1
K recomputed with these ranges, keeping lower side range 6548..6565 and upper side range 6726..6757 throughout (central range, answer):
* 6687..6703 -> -0.02 mag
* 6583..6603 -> -0.06 mag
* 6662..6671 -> -0.02 mag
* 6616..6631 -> -0.04 mag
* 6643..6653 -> -0.02 mag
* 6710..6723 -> 0.00 mag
